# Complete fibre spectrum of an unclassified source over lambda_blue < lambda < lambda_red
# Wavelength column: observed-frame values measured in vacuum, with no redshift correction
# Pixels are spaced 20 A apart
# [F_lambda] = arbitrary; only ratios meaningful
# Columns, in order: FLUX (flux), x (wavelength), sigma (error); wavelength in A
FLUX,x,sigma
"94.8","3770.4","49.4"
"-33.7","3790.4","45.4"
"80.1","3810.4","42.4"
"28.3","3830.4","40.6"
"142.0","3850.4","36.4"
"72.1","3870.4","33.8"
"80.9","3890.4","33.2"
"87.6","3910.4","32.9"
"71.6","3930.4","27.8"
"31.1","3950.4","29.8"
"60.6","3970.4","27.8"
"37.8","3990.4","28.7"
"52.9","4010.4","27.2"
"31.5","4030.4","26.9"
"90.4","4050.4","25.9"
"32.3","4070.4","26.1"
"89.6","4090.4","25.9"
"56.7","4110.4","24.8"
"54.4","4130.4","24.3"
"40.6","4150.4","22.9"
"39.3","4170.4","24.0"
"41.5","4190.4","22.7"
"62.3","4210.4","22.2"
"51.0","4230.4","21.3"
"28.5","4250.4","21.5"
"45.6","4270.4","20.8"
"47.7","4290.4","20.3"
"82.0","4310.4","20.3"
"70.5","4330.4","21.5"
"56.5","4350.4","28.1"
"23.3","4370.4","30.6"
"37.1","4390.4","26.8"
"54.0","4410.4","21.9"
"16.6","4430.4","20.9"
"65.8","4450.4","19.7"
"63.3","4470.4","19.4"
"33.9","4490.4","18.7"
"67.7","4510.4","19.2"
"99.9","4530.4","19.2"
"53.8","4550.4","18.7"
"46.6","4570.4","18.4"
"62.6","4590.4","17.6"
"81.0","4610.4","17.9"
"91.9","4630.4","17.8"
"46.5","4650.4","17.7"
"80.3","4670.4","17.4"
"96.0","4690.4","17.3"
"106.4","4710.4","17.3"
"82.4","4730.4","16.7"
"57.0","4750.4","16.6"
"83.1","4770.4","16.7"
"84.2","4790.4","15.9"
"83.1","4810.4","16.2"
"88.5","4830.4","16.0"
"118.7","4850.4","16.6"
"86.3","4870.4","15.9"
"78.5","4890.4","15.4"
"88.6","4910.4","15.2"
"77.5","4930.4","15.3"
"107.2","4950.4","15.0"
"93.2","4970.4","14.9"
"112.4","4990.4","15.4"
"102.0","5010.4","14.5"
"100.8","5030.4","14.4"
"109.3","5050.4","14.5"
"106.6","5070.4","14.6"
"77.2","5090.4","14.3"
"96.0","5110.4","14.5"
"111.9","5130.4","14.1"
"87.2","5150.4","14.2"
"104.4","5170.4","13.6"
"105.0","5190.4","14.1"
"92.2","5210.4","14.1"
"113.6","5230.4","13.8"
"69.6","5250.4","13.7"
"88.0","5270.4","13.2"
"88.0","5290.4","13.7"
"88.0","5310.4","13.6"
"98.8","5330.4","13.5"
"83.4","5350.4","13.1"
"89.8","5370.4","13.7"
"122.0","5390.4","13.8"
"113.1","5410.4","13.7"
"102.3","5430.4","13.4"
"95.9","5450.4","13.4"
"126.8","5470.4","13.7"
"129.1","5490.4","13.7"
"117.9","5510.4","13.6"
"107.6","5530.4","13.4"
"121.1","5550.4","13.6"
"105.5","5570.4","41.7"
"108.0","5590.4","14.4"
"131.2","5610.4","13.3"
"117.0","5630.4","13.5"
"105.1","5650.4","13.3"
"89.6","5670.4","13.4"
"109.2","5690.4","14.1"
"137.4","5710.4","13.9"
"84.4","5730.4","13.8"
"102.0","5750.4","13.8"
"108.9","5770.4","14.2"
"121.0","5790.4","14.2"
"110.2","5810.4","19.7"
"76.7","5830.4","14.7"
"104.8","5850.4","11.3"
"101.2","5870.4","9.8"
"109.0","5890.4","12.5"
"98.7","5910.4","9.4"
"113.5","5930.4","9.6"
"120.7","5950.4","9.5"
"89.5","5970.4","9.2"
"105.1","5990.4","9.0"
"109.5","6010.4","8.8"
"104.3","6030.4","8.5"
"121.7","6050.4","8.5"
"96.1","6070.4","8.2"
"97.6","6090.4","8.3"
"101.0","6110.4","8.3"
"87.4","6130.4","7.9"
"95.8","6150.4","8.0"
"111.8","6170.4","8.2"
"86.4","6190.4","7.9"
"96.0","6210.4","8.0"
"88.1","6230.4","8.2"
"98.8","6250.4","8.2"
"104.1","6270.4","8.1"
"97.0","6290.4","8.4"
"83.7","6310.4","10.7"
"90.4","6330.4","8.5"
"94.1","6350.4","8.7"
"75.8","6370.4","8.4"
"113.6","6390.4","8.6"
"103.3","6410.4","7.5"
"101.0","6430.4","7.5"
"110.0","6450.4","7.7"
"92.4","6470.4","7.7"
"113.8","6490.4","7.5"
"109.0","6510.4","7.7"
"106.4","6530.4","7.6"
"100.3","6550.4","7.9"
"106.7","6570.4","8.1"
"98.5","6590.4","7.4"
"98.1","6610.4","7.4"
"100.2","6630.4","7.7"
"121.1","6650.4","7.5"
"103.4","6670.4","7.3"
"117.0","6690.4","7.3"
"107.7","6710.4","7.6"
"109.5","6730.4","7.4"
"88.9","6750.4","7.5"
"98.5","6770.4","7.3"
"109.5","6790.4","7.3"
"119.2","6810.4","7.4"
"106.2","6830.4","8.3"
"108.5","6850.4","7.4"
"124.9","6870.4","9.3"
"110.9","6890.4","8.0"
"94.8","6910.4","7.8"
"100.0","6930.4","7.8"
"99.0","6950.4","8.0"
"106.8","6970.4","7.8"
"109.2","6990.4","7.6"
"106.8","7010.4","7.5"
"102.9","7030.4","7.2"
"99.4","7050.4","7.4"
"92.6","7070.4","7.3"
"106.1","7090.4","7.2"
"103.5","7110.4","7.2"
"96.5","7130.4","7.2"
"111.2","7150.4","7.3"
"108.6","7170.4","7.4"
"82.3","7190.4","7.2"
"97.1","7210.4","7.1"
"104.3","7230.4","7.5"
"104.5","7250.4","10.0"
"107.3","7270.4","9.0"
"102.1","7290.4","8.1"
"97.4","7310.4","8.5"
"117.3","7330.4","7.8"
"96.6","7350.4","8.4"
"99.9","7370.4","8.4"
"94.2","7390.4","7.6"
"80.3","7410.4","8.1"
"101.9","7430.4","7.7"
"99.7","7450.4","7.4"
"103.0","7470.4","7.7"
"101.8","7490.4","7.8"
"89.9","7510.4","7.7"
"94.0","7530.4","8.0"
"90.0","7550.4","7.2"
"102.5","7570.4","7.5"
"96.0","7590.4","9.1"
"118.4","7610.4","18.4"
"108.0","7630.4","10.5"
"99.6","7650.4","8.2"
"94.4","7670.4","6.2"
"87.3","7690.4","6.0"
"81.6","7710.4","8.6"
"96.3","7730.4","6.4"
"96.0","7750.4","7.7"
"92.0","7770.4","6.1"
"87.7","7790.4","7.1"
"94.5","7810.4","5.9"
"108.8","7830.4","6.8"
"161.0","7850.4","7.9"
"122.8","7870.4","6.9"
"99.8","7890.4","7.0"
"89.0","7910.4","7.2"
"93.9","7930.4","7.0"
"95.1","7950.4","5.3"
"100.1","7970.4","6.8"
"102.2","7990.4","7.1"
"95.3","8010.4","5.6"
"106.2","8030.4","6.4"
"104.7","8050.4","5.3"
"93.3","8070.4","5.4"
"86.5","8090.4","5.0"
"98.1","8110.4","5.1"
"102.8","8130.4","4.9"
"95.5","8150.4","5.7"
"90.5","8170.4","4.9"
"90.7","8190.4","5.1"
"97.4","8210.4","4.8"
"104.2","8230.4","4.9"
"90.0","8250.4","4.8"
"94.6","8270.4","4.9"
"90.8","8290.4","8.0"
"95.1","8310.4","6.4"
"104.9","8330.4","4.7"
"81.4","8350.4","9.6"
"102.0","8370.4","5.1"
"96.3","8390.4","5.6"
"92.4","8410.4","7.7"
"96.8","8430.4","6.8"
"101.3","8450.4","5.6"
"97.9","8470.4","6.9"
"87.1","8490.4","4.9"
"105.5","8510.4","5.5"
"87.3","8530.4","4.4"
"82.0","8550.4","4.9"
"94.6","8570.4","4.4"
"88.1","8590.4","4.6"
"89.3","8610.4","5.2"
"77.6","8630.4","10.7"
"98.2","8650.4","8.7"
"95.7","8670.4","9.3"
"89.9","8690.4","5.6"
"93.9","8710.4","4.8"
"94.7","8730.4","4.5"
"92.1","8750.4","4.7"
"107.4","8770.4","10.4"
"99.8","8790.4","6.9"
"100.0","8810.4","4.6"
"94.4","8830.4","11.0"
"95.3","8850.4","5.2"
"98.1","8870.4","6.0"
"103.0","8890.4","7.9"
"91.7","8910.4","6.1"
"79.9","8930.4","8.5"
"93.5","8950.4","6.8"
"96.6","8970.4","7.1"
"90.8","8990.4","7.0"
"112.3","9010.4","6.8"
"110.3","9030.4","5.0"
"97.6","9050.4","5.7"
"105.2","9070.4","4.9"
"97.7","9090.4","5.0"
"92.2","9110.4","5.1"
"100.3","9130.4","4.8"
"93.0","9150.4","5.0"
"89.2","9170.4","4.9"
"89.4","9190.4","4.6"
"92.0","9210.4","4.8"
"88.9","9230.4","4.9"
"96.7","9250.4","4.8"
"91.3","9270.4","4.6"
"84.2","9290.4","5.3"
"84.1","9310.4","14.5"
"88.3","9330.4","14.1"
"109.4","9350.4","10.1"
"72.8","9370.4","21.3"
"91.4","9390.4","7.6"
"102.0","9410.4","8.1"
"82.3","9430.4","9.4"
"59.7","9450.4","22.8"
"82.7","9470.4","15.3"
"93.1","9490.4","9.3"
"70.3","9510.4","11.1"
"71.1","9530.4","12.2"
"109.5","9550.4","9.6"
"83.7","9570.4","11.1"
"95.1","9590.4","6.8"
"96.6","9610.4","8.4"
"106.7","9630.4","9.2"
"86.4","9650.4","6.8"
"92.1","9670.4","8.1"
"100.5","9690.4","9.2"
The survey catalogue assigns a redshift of 0.196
